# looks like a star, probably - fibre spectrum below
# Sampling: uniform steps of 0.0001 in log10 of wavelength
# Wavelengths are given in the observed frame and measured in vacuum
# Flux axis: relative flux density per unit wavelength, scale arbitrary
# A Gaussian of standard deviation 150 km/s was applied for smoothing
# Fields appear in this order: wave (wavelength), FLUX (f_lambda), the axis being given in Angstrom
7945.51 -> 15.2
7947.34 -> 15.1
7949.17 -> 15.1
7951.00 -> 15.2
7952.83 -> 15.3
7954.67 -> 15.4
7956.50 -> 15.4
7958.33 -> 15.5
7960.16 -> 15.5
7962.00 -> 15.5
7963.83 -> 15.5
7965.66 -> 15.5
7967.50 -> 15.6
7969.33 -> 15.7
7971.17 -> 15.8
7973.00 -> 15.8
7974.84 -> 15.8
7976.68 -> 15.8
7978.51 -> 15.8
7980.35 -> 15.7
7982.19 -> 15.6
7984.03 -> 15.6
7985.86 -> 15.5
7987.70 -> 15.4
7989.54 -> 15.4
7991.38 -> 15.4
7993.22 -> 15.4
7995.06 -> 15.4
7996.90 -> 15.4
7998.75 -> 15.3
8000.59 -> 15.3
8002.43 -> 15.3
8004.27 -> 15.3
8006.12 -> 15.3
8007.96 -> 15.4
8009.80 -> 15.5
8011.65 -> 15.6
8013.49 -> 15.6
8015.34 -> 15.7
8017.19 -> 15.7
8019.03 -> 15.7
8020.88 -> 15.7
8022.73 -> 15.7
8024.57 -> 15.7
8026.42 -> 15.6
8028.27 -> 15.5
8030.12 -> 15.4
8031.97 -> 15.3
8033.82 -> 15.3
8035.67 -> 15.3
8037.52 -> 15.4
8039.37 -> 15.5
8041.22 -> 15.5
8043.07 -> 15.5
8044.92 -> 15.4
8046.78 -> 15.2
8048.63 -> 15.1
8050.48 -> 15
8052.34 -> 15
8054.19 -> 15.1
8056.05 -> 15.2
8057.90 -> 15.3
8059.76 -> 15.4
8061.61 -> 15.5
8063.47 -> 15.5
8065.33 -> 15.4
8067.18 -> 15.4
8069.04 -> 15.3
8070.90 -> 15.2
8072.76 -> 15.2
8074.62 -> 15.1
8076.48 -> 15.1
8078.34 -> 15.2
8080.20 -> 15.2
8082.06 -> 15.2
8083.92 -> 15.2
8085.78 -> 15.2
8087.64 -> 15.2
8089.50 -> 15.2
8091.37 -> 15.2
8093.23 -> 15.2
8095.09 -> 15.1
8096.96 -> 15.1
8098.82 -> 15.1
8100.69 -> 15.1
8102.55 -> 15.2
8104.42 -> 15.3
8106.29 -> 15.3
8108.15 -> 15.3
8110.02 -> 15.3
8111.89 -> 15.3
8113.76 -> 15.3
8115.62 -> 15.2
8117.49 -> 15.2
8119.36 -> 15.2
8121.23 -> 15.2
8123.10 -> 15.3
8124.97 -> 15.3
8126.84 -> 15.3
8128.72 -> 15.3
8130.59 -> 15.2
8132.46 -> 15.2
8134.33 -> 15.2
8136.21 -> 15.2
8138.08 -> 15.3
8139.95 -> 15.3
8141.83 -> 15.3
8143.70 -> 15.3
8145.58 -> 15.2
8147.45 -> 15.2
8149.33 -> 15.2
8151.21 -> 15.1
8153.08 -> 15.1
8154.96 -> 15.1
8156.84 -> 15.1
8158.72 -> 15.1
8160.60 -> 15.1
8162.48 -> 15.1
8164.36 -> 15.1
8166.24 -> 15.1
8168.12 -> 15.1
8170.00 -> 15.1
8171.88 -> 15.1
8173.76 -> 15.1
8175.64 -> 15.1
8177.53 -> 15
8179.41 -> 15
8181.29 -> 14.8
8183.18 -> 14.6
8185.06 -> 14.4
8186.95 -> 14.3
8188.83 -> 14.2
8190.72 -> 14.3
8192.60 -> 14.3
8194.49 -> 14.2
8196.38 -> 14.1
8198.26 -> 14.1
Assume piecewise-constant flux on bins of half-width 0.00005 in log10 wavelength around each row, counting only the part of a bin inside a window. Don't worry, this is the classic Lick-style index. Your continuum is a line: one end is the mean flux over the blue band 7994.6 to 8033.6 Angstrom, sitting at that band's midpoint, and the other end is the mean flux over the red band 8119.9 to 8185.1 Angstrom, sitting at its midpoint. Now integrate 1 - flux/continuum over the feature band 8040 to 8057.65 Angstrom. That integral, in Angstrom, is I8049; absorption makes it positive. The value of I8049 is 0.2 Angstrom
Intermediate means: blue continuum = 15.5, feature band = 15.2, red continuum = 15.1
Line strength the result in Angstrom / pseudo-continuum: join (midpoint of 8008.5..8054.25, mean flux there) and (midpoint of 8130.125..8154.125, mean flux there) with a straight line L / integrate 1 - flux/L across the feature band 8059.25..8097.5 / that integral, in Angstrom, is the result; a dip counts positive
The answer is 0.3 Angstrom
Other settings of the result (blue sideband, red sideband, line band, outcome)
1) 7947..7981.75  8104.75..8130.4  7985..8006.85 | 0.2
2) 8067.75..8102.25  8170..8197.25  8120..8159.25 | -0.9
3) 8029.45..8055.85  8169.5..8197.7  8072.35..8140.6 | -1.1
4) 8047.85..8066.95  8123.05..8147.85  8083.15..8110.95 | 0.1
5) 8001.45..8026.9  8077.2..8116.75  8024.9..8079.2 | 0.3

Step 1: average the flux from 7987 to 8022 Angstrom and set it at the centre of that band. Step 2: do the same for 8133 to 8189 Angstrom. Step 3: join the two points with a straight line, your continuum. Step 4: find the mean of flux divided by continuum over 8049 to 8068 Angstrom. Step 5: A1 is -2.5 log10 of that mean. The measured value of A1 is 0.003 mag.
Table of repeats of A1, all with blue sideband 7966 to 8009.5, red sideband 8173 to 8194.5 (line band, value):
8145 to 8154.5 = -0.03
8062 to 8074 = -0.01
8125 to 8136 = -0.03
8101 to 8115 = -0.02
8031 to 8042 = -0.01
